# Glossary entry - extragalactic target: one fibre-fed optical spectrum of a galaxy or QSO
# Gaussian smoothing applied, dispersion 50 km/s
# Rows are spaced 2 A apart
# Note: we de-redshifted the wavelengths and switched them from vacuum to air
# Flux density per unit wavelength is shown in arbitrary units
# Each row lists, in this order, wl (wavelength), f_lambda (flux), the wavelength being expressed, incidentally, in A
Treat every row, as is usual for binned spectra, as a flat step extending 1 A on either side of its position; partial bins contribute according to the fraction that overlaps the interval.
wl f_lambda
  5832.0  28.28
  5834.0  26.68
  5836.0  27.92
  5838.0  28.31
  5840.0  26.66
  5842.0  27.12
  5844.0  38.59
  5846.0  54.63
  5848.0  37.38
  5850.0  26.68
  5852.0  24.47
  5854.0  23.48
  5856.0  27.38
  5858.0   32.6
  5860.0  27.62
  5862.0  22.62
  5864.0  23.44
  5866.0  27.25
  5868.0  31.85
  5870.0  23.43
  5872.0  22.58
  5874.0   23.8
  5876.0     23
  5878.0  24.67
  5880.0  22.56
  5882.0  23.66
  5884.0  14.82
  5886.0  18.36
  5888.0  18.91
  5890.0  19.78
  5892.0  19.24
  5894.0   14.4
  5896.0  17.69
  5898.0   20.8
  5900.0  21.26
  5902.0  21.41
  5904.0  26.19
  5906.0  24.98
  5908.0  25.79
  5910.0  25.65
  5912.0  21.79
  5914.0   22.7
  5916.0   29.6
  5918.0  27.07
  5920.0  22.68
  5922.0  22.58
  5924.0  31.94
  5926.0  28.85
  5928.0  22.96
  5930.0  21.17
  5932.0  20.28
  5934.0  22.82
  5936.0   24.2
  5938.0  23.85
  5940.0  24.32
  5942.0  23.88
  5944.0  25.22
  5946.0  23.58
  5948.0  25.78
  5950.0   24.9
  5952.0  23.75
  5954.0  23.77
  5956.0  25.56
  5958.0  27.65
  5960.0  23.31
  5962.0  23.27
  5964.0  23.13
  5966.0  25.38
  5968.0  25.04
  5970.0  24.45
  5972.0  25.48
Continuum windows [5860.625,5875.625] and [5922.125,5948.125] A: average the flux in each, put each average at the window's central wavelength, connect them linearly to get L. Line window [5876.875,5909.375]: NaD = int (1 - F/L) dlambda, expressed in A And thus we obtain 5.0 A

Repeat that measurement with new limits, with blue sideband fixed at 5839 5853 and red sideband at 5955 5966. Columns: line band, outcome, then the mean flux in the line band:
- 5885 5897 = 4.8 A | 18.1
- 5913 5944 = 2.9 A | 24.6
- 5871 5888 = 5.2 A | 21.5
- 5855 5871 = 2.6 A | 27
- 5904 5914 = 1.5 A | 24.5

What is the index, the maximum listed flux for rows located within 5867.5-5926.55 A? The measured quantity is 31.94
